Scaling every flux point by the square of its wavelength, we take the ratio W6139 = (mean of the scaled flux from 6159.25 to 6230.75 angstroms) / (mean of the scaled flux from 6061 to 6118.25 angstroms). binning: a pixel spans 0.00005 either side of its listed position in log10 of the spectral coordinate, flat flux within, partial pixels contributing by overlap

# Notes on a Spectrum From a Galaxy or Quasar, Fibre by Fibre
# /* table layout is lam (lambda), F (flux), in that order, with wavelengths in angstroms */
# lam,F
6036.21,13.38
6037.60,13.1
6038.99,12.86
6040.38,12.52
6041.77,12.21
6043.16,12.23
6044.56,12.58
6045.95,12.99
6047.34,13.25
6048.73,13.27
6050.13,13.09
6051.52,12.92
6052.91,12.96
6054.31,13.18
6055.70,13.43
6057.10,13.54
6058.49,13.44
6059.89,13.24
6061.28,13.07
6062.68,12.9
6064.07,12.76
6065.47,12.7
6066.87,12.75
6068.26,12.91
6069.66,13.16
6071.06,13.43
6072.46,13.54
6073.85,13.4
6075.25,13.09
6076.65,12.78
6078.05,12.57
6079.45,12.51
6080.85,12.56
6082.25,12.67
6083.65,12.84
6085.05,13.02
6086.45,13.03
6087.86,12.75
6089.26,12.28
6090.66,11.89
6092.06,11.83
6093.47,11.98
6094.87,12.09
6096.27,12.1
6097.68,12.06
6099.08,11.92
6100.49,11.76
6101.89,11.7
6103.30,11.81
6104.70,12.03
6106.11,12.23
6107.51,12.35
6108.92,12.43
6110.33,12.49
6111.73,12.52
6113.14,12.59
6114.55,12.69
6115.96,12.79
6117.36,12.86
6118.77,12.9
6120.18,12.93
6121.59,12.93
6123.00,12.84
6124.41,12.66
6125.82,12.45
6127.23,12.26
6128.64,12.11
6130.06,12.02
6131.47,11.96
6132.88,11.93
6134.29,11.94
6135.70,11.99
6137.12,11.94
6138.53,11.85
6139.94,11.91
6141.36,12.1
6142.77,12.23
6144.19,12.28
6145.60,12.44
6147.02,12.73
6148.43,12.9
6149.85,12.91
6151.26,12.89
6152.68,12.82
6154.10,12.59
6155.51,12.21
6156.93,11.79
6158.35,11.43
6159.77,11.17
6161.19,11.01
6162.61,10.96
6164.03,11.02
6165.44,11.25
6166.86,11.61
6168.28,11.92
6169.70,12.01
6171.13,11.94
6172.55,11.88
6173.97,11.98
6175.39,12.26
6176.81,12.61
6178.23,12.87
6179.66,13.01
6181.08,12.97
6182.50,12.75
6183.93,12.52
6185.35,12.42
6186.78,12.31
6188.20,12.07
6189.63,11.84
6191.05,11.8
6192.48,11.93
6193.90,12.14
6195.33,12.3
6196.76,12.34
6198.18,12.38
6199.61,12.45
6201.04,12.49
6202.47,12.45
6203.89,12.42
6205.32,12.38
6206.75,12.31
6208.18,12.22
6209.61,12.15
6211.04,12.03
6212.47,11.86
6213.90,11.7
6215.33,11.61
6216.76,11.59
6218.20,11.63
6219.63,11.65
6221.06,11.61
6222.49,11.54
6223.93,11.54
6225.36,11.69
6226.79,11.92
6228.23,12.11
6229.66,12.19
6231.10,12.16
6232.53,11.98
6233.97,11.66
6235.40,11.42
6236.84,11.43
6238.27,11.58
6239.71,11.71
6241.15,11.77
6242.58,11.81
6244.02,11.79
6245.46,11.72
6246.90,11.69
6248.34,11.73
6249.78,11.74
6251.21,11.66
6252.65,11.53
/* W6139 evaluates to 0.99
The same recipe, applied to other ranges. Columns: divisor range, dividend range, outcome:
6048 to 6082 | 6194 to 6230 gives 0.97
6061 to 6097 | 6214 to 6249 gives 0.97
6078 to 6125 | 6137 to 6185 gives 1.00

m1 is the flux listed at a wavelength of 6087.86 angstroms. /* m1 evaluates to 12.75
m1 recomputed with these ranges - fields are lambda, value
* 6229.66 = 12.19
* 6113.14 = 12.59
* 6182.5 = 12.75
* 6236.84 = 11.43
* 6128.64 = 12.11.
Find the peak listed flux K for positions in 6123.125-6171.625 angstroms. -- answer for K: 12.91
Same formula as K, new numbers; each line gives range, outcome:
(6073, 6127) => 13.4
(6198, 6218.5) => 12.49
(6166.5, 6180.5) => 13.01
